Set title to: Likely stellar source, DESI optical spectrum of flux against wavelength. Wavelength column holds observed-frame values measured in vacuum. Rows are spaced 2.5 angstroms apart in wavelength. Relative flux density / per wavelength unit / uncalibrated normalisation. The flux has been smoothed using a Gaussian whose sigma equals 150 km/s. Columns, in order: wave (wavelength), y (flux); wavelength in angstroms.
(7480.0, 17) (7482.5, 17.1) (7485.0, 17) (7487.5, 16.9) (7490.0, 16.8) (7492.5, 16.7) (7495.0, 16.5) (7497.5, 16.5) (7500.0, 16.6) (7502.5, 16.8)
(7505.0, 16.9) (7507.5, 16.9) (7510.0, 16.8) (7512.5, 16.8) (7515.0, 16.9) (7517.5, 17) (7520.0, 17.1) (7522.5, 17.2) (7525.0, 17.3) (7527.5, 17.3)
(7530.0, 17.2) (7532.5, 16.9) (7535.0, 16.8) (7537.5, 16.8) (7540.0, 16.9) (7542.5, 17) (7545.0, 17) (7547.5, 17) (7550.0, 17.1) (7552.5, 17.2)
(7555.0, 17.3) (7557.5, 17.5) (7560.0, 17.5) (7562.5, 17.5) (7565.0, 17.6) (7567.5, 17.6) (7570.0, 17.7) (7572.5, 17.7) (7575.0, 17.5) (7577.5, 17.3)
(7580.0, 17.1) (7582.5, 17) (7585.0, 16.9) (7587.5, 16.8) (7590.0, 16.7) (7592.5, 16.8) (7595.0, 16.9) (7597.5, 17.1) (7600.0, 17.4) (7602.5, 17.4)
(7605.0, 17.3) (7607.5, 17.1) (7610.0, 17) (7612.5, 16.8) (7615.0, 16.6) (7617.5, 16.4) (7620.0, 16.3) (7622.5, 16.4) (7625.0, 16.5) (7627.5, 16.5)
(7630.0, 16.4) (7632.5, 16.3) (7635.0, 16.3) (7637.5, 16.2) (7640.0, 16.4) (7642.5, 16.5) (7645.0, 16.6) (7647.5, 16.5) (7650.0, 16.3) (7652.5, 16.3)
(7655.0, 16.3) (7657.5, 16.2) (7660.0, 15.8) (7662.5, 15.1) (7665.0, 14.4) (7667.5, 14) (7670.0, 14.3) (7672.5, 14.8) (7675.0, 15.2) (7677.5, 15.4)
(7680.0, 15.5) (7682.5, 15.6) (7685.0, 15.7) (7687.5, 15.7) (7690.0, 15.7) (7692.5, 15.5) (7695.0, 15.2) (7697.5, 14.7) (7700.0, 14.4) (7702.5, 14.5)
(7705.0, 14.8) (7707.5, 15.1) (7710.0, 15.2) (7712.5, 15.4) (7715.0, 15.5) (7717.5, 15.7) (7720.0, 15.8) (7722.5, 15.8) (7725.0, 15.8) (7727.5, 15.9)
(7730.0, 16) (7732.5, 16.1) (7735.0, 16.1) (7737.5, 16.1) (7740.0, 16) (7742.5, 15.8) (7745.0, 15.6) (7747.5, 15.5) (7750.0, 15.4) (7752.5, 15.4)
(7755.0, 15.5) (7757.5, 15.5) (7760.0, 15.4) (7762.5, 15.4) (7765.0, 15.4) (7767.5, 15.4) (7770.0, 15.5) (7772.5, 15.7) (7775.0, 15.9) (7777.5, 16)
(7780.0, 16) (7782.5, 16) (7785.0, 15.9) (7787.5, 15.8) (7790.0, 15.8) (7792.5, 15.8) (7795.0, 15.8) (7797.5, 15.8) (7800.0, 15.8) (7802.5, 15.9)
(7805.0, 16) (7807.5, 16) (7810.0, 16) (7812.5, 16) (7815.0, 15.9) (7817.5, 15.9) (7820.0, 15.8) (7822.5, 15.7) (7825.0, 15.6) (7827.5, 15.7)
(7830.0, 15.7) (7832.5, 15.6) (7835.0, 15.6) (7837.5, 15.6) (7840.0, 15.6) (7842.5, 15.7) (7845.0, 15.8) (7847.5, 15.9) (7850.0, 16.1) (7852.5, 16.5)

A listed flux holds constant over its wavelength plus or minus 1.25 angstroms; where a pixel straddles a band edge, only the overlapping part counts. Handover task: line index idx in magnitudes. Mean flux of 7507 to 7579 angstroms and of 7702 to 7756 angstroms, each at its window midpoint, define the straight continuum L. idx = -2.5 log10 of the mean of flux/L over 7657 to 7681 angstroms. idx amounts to 0.076 mag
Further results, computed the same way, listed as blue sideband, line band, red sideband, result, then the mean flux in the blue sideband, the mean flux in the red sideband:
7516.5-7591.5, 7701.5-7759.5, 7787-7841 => 0.04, 17.2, 15.8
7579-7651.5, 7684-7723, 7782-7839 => 0.07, 16.7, 15.8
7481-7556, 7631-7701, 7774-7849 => 0.05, 16.9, 15.8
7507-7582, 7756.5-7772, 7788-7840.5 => 0.04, 17.2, 15.8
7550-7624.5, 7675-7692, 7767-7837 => 0.07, 17.1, 15.8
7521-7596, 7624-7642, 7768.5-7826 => 0.03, 17.2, 15.9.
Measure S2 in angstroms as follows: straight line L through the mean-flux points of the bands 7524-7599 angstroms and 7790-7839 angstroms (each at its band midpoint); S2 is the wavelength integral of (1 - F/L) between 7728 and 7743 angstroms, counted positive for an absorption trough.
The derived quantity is 0.2 angstroms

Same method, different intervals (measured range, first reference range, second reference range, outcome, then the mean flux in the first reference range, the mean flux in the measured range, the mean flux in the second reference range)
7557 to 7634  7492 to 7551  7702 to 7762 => -2.61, 16.9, 17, 15.6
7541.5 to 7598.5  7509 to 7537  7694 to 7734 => -2.03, 17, 17.2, 15.4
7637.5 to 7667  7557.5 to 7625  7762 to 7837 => 1.26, 17.1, 16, 15.8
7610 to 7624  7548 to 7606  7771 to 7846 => 0.38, 17.3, 16.5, 15.8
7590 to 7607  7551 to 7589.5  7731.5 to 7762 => -0.05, 17.3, 17.1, 15.7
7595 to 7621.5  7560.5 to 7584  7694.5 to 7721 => -0.17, 17.4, 16.9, 15.1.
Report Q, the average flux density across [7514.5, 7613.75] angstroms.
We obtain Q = 17.2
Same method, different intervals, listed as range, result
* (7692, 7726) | 15.2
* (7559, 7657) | 16.9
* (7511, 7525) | 17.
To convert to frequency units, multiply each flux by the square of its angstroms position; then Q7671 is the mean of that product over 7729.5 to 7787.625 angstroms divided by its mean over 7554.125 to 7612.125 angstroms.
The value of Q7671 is 1.0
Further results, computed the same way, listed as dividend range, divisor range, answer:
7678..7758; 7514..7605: 0.94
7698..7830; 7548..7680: 0.98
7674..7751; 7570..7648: 0.95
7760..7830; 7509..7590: 0.98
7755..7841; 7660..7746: 1.05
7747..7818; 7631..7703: 1.04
